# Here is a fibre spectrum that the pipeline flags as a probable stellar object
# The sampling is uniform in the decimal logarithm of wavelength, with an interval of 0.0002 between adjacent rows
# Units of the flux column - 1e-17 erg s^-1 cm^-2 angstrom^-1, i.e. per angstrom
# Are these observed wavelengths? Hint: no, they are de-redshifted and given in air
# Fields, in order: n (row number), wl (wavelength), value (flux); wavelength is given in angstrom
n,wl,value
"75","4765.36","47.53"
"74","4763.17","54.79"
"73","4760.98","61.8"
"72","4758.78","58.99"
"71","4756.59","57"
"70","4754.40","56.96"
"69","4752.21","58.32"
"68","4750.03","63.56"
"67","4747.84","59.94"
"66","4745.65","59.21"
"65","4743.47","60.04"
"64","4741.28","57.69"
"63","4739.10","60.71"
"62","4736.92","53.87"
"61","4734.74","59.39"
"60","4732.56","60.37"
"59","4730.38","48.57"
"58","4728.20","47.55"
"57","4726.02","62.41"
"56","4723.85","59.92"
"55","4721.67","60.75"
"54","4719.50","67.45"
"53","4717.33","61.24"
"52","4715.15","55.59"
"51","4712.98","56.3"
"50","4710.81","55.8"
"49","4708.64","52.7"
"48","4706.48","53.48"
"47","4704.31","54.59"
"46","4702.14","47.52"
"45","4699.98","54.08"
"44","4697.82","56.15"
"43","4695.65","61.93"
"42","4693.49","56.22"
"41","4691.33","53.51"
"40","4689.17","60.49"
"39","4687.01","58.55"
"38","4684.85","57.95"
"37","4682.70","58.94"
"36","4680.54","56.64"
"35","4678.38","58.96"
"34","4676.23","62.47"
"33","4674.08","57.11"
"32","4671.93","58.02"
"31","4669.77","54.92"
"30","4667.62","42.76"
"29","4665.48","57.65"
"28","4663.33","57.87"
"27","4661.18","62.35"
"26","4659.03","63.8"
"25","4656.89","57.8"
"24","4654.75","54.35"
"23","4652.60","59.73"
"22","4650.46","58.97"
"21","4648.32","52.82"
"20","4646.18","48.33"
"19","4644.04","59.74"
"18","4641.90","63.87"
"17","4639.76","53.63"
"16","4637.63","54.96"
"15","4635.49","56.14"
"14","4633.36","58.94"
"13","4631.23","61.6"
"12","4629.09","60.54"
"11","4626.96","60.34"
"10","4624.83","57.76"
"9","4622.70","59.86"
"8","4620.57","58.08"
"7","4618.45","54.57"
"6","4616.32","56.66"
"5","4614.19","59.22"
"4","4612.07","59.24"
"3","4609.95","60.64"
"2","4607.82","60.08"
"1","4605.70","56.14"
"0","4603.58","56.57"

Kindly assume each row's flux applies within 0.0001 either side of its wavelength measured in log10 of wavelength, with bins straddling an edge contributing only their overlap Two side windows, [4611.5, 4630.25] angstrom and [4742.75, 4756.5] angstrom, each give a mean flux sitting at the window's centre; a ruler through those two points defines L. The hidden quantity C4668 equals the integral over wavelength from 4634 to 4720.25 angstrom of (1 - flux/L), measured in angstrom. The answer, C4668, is 3.0 angstrom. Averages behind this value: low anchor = 58.5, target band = 56.9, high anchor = 59.5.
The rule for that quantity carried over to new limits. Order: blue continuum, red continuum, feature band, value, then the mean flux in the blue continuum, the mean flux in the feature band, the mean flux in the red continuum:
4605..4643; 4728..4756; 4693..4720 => 0.8 angstrom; 58.5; 56.2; 57.7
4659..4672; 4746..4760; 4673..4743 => 0.4 angstrom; 56.1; 57.2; 59.1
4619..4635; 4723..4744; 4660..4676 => 0.6 angstrom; 59.3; 56.2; 56.9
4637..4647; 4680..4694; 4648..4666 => -0.6 angstrom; 56.4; 58.6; 57.6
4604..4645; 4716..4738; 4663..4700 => 0.8 angstrom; 58.5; 57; 58.1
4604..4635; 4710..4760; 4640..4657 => 0.6 angstrom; 58.7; 56.7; 58.3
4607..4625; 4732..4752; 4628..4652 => 0.6 angstrom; 58.5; 57.3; 59.4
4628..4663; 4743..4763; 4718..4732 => 0.2 angstrom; 58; 58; 59.3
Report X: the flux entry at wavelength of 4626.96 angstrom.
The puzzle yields 60.34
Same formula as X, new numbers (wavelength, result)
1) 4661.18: 62.35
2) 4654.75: 54.35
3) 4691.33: 53.51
